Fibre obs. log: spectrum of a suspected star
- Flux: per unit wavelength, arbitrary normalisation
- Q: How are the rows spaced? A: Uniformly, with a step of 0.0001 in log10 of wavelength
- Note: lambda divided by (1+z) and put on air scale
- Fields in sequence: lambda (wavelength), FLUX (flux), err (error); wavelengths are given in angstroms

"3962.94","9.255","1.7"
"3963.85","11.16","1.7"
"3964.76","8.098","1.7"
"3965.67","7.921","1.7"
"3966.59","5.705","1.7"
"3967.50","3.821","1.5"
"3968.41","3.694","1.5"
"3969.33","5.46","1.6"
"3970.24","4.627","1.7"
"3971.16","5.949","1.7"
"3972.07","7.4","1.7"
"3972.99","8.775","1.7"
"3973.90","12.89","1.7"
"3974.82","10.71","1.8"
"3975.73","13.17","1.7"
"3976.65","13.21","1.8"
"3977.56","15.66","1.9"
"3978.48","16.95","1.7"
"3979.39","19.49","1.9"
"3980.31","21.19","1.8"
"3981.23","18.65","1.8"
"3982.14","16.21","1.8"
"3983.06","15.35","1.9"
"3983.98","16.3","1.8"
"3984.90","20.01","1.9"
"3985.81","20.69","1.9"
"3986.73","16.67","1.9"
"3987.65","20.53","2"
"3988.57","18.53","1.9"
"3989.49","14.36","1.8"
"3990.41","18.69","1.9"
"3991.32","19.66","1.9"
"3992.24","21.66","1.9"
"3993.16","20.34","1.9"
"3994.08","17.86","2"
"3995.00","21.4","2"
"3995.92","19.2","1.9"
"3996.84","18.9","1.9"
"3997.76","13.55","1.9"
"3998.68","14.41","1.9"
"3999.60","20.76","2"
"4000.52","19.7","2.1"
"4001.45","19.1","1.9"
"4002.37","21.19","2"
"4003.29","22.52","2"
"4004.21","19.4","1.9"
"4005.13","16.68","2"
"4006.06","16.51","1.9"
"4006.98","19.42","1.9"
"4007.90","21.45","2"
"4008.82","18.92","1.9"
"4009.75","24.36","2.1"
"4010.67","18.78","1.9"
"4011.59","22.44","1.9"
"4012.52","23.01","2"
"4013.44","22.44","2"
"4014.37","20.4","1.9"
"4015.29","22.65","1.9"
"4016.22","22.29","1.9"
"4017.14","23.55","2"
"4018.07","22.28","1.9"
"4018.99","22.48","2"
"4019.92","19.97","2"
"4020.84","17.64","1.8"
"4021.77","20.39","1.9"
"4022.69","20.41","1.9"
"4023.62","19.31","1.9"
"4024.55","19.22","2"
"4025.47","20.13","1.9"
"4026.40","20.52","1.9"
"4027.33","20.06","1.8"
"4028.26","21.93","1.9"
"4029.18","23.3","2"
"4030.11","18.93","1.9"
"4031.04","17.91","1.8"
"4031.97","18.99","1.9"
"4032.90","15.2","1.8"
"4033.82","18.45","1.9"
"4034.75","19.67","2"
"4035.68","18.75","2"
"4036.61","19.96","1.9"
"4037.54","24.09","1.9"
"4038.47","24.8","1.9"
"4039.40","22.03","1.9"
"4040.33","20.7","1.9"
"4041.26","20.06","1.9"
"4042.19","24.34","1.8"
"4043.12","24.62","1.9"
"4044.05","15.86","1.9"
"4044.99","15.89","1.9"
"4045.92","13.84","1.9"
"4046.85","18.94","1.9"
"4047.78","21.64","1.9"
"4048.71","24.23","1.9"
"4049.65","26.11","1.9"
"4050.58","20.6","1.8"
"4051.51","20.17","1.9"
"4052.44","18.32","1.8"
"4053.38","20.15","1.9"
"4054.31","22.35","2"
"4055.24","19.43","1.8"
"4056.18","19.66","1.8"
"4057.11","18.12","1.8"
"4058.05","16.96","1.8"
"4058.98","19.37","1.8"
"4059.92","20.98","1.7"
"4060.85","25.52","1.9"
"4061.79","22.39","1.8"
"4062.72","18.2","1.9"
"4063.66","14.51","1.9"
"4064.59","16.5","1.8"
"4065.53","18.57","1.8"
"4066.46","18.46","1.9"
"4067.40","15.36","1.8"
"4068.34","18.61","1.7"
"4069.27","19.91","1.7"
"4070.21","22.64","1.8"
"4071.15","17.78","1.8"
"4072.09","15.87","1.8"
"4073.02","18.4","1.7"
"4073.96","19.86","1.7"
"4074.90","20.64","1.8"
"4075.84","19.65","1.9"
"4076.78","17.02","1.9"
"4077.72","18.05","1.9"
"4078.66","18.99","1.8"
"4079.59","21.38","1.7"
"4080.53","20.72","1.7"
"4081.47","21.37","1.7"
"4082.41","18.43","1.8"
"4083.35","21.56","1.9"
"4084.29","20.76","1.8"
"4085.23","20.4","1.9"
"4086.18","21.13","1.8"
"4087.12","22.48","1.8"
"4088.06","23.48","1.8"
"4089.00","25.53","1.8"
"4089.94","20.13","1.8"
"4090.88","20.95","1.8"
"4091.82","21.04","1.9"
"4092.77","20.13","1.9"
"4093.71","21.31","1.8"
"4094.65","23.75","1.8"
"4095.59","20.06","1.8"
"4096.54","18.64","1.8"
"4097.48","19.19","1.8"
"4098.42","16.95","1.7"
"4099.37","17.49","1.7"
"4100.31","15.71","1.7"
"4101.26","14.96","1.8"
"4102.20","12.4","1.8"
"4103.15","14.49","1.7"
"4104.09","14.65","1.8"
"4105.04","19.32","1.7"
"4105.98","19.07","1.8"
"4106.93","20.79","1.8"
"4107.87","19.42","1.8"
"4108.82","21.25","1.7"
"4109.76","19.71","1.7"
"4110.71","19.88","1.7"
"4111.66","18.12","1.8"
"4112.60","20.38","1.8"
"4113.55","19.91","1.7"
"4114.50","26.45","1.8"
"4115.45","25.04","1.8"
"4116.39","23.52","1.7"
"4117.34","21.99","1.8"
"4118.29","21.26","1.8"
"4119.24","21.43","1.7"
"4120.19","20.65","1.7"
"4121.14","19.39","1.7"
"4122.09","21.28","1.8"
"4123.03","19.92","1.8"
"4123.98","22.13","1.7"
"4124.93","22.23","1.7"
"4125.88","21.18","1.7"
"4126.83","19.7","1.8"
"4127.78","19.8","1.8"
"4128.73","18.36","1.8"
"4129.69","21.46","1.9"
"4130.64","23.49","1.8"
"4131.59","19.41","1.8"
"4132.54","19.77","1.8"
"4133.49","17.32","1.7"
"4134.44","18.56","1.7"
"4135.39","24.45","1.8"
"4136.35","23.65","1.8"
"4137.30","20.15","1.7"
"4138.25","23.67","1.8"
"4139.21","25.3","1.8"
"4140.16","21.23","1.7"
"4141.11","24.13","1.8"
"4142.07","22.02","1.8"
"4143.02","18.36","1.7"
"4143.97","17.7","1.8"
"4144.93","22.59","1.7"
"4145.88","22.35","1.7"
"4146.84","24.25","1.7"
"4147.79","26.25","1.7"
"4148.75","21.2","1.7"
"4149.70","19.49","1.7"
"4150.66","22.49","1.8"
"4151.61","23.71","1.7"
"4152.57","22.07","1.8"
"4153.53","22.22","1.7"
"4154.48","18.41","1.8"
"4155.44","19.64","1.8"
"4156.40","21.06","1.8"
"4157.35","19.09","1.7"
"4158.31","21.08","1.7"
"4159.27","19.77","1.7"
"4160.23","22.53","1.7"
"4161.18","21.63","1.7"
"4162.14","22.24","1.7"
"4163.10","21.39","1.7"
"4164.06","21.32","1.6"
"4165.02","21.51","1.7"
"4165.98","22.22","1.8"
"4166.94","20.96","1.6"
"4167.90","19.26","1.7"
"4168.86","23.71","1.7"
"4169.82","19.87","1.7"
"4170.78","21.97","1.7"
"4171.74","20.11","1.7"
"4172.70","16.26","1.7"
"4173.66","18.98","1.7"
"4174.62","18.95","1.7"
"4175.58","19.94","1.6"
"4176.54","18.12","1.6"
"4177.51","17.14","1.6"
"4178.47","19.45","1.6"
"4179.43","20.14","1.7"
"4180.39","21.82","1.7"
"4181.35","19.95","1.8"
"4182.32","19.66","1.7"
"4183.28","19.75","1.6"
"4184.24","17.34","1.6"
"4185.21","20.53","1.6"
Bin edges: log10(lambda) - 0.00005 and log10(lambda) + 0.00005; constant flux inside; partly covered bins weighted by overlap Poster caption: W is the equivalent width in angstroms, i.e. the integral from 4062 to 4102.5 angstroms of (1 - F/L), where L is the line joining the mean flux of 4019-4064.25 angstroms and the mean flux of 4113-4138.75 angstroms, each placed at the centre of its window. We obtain 2.68 angstroms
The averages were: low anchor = 20.1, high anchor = 21.3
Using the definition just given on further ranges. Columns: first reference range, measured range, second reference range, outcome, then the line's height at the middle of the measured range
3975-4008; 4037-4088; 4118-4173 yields -1.1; 19.6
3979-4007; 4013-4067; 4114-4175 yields -2.1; 19.5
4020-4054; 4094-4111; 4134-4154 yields 2.5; 21.4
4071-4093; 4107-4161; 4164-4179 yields -3.2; 20.1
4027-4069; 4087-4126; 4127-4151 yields 1.4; 20.9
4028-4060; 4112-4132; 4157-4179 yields -1.1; 20.3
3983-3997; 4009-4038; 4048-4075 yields -2.1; 19.2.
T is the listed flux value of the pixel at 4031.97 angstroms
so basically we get 18.99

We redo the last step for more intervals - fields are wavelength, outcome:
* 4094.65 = 23.75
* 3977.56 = 15.66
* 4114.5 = 26.45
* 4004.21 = 19.4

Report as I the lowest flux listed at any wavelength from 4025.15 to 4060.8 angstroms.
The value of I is 13.84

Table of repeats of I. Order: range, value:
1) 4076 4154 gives 12.4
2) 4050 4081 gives 14.51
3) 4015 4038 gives 15.2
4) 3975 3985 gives 13.17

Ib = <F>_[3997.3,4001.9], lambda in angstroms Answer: 17.5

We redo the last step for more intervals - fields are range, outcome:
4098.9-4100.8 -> 16.6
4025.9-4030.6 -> 20.9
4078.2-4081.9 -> 20.7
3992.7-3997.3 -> 19.5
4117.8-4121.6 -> 20.7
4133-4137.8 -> 20.9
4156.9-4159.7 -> 20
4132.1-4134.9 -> 18.6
